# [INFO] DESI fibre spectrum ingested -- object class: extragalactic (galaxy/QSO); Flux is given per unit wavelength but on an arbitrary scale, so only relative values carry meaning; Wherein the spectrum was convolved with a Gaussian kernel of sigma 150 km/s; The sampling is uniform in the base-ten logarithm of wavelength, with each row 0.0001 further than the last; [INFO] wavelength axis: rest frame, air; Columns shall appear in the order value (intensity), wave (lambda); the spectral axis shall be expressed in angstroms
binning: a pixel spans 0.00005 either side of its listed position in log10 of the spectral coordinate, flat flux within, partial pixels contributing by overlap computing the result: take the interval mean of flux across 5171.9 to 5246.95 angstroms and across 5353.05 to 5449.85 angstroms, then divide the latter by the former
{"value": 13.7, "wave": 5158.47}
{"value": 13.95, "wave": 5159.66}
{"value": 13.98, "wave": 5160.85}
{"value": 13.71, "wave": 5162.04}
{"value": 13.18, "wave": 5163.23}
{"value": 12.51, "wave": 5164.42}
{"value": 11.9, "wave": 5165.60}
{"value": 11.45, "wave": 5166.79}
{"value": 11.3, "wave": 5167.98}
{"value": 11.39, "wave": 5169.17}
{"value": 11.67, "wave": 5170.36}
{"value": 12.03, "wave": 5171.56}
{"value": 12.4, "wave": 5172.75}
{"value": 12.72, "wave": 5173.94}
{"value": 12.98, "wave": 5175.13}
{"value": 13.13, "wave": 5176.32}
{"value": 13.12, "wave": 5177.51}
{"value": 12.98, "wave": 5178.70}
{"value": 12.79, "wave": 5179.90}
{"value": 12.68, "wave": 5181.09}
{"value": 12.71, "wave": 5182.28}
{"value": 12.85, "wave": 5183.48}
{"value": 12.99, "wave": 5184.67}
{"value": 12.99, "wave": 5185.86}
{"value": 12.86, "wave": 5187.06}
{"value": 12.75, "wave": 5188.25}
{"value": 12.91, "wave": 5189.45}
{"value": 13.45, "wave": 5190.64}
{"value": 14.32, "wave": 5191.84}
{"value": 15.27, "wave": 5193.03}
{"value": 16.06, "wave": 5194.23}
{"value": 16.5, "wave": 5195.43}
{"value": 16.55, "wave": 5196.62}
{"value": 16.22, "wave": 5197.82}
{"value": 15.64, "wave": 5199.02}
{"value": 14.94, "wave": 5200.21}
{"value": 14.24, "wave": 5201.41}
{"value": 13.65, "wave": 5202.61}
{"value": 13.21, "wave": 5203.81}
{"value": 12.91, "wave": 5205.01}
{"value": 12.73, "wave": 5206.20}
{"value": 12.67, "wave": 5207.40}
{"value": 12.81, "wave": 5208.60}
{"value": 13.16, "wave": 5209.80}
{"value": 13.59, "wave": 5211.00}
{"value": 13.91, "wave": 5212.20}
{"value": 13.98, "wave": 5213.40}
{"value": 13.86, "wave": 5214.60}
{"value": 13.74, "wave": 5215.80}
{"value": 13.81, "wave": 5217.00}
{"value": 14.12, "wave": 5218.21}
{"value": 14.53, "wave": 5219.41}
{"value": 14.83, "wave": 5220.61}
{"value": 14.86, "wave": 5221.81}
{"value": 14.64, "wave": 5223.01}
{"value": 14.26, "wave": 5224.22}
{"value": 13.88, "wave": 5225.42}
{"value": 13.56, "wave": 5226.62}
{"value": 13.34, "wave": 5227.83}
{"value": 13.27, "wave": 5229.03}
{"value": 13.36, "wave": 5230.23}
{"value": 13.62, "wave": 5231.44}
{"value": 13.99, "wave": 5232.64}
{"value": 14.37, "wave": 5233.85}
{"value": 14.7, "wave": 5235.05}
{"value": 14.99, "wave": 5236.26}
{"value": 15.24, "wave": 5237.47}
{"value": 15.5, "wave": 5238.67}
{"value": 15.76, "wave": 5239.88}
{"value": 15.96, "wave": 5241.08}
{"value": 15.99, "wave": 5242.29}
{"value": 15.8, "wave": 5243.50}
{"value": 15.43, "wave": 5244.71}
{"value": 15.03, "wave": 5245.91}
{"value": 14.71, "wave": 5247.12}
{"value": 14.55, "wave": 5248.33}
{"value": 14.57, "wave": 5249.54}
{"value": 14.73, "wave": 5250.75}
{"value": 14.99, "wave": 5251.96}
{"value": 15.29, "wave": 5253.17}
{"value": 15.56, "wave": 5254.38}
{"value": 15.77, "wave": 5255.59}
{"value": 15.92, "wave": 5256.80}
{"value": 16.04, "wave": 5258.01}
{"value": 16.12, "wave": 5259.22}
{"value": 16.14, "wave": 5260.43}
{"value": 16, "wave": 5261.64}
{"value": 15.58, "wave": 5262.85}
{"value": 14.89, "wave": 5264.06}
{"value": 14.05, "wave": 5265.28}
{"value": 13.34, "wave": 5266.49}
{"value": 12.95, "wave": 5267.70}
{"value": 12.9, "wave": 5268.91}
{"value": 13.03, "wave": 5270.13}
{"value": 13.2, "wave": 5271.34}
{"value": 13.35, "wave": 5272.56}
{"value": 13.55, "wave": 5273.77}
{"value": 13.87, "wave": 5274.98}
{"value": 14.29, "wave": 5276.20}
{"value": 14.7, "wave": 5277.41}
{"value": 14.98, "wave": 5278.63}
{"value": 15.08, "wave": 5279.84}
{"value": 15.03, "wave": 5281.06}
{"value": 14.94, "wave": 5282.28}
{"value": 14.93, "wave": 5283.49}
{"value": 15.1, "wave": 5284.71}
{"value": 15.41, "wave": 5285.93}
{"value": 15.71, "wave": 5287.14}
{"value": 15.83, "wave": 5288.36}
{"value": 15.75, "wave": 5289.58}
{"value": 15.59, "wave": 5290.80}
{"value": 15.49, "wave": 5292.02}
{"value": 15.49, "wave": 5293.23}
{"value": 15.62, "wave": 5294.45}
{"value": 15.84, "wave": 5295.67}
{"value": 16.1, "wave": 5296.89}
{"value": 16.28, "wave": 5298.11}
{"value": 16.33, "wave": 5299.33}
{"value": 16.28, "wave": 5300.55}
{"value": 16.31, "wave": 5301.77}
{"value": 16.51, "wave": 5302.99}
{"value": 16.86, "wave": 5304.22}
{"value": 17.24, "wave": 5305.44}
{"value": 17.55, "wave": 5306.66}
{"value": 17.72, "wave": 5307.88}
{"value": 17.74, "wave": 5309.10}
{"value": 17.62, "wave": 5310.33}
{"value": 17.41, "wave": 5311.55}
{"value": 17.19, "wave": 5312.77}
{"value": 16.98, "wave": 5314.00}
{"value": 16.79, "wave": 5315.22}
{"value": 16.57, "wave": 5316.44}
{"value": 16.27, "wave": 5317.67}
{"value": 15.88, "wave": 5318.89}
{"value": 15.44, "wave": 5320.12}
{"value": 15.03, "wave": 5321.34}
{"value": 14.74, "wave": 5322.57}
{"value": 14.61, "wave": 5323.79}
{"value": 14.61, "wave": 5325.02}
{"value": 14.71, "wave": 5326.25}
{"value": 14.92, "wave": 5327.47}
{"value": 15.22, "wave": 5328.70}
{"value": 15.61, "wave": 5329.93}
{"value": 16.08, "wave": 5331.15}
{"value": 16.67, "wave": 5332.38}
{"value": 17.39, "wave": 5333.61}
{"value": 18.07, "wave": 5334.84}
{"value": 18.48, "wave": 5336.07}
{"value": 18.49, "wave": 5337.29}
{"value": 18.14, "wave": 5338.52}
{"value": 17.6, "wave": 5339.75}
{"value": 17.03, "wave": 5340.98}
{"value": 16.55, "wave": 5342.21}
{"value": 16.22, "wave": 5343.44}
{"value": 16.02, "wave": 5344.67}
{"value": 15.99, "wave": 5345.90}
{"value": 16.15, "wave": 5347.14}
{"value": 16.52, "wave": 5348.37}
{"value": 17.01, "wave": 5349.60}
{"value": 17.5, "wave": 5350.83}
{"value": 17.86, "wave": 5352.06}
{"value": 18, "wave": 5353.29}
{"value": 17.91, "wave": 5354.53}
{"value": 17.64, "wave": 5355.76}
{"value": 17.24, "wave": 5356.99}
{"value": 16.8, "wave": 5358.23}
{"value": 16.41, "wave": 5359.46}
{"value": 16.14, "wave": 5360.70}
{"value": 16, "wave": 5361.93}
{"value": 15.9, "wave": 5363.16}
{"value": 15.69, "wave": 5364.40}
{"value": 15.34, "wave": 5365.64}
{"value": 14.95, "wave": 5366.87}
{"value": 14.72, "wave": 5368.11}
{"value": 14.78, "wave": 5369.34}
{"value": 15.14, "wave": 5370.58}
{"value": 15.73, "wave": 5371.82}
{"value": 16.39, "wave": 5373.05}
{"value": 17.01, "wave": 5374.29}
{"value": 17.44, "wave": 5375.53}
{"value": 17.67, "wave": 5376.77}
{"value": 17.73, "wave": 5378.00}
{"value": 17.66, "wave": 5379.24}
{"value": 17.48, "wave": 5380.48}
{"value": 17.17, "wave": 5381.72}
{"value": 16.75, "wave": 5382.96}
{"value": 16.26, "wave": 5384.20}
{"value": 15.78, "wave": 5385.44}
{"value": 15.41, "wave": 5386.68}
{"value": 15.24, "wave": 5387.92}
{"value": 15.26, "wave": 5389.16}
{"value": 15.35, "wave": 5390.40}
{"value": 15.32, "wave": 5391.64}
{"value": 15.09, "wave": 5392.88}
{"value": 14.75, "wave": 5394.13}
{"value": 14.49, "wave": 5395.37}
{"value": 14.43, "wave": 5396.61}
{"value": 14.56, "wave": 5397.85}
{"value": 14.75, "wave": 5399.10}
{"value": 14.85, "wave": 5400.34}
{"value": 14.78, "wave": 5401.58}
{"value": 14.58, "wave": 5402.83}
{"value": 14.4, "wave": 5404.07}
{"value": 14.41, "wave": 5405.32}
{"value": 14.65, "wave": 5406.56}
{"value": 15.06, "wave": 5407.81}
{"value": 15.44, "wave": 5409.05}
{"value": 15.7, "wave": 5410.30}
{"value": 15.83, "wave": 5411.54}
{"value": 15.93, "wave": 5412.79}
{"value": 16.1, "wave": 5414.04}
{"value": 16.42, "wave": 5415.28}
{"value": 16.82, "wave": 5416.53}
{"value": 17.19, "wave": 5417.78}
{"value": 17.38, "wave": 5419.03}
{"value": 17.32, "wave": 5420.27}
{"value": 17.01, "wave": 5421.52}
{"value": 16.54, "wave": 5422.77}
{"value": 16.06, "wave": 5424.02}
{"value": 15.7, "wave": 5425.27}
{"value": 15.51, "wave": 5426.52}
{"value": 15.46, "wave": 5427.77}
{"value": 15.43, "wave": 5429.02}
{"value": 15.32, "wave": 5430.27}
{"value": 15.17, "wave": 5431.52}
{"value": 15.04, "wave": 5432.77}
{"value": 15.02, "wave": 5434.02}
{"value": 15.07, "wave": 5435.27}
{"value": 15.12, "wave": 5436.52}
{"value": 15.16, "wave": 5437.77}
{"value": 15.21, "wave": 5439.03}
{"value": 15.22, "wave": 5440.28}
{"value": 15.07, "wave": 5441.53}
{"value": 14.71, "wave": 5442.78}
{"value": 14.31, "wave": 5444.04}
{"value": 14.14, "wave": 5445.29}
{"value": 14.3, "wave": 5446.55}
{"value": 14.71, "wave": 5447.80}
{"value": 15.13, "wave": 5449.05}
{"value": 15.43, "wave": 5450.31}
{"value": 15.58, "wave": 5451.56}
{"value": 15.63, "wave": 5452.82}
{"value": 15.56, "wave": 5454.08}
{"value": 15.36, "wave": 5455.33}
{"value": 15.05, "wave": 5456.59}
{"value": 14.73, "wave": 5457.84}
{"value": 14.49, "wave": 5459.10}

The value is 1.1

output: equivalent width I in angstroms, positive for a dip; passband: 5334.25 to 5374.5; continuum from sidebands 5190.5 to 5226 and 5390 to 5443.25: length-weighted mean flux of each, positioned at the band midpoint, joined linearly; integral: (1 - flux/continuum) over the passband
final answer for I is -4.2 angstroms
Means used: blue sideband 14.3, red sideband 15.4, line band 16.6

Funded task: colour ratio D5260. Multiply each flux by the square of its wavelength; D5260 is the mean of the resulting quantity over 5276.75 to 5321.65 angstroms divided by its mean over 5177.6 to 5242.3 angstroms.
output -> 1.18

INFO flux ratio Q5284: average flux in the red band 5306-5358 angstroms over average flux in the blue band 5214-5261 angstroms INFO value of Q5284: 1.1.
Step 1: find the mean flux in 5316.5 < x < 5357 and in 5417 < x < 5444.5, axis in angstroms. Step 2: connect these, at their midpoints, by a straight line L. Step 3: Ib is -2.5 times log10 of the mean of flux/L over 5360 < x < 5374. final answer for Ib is 0.05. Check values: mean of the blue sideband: 16.5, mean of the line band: 15.6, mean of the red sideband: 15.6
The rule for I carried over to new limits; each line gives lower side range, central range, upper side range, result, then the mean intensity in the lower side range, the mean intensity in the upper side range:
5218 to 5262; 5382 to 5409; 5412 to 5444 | 0.9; 14.9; 15.8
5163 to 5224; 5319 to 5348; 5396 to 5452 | -3.2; 13.5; 15.4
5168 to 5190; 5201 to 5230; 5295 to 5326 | -0.1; 12.6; 16.4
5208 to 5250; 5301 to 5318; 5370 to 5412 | -2.3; 14.4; 15.7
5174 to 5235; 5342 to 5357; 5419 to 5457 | -2.2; 13.8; 15.4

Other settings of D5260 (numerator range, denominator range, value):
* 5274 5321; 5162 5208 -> 1.25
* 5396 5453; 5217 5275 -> 1.12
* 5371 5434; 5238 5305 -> 1.09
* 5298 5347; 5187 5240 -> 1.21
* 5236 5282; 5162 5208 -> 1.15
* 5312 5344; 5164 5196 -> 1.33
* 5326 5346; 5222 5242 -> 1.20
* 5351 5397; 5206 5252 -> 1.19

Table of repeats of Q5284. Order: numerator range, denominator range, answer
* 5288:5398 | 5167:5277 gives 1.16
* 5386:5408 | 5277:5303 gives 0.95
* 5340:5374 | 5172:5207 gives 1.19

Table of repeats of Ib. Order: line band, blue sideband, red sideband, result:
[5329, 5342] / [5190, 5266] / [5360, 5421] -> -0.13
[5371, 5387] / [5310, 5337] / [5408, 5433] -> -0.04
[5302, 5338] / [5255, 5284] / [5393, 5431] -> -0.11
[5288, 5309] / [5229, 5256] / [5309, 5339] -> -0.03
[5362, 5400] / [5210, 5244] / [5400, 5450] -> -0.04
